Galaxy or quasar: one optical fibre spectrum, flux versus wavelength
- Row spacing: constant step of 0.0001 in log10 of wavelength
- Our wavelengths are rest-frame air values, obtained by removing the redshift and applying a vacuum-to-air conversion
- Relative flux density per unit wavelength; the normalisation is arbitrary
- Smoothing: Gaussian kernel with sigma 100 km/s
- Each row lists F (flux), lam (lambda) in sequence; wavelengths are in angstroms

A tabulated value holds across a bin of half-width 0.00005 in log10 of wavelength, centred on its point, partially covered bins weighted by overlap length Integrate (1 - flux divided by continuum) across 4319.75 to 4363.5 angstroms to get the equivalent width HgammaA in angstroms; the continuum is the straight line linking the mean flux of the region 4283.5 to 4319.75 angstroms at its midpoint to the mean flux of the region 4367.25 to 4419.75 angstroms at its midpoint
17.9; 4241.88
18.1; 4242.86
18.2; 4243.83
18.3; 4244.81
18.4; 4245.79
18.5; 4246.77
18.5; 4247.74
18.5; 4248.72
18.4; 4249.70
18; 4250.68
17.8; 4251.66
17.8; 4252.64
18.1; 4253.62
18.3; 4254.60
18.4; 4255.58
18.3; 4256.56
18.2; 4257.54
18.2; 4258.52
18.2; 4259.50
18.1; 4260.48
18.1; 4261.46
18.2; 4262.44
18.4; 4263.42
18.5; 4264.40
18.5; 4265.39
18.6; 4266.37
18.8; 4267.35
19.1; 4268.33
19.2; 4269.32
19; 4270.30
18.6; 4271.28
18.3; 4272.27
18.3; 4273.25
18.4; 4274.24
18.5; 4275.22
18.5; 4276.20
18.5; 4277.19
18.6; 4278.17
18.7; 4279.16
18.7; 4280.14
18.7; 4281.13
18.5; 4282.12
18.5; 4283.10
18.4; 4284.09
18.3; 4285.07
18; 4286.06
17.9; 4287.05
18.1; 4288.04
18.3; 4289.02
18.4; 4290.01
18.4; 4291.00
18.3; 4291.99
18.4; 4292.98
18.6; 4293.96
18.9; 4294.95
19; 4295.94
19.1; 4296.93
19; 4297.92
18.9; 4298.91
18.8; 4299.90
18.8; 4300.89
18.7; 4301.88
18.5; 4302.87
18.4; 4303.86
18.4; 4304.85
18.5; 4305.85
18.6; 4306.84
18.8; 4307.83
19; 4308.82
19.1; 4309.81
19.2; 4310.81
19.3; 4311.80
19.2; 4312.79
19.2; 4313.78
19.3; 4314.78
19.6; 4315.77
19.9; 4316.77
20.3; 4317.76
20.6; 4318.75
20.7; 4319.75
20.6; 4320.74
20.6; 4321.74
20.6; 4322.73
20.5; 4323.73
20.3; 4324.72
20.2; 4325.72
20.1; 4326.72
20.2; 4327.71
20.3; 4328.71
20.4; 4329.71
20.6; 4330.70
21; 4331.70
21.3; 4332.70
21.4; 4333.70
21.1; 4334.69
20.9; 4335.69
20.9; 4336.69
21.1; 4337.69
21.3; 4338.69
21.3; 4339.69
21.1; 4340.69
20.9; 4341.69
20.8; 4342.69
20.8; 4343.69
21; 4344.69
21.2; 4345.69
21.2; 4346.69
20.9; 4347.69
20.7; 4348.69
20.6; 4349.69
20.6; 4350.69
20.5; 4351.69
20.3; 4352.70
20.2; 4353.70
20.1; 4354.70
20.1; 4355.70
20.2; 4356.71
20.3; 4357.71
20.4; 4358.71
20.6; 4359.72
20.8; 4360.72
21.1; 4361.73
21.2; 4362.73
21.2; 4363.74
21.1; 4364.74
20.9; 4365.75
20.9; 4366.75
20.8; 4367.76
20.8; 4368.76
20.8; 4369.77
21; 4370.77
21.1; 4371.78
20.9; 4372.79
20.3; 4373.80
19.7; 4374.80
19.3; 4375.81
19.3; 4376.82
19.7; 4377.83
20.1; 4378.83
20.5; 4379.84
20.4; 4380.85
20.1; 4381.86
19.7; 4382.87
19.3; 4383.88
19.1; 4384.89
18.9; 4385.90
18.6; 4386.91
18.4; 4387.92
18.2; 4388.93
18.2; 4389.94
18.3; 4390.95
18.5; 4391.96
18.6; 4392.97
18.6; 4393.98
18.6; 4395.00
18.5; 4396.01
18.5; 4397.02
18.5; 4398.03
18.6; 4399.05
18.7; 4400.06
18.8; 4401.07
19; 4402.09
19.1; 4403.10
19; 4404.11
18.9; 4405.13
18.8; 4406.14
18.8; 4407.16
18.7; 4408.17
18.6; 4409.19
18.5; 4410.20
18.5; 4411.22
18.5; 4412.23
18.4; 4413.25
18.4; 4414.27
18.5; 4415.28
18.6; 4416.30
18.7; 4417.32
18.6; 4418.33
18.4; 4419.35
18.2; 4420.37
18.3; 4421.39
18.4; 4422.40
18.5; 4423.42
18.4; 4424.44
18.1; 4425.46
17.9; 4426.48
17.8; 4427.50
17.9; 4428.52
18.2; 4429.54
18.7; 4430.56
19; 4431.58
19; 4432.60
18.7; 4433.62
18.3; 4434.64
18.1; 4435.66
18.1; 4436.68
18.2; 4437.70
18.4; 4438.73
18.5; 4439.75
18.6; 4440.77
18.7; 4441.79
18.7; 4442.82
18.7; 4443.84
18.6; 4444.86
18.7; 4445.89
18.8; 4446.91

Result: -4.0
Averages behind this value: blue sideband 18.9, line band 20.7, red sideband 19.1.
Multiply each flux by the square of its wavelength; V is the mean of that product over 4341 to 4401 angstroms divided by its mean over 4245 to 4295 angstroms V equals 1.14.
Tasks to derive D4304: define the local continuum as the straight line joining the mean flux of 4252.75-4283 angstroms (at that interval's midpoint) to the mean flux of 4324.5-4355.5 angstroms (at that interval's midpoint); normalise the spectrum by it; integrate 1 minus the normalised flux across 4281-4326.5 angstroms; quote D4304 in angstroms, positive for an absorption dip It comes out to 1.2 angstroms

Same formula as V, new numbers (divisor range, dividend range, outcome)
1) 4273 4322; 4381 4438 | 1.04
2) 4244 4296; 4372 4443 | 1.09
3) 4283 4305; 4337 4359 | 1.15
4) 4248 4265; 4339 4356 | 1.19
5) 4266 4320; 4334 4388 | 1.12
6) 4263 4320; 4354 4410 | 1.09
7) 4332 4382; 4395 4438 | 0.92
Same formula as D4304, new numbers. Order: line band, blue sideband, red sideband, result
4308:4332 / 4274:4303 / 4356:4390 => -1.1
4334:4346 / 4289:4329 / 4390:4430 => -1.2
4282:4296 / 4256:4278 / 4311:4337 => 0.6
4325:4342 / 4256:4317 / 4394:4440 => -2.0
